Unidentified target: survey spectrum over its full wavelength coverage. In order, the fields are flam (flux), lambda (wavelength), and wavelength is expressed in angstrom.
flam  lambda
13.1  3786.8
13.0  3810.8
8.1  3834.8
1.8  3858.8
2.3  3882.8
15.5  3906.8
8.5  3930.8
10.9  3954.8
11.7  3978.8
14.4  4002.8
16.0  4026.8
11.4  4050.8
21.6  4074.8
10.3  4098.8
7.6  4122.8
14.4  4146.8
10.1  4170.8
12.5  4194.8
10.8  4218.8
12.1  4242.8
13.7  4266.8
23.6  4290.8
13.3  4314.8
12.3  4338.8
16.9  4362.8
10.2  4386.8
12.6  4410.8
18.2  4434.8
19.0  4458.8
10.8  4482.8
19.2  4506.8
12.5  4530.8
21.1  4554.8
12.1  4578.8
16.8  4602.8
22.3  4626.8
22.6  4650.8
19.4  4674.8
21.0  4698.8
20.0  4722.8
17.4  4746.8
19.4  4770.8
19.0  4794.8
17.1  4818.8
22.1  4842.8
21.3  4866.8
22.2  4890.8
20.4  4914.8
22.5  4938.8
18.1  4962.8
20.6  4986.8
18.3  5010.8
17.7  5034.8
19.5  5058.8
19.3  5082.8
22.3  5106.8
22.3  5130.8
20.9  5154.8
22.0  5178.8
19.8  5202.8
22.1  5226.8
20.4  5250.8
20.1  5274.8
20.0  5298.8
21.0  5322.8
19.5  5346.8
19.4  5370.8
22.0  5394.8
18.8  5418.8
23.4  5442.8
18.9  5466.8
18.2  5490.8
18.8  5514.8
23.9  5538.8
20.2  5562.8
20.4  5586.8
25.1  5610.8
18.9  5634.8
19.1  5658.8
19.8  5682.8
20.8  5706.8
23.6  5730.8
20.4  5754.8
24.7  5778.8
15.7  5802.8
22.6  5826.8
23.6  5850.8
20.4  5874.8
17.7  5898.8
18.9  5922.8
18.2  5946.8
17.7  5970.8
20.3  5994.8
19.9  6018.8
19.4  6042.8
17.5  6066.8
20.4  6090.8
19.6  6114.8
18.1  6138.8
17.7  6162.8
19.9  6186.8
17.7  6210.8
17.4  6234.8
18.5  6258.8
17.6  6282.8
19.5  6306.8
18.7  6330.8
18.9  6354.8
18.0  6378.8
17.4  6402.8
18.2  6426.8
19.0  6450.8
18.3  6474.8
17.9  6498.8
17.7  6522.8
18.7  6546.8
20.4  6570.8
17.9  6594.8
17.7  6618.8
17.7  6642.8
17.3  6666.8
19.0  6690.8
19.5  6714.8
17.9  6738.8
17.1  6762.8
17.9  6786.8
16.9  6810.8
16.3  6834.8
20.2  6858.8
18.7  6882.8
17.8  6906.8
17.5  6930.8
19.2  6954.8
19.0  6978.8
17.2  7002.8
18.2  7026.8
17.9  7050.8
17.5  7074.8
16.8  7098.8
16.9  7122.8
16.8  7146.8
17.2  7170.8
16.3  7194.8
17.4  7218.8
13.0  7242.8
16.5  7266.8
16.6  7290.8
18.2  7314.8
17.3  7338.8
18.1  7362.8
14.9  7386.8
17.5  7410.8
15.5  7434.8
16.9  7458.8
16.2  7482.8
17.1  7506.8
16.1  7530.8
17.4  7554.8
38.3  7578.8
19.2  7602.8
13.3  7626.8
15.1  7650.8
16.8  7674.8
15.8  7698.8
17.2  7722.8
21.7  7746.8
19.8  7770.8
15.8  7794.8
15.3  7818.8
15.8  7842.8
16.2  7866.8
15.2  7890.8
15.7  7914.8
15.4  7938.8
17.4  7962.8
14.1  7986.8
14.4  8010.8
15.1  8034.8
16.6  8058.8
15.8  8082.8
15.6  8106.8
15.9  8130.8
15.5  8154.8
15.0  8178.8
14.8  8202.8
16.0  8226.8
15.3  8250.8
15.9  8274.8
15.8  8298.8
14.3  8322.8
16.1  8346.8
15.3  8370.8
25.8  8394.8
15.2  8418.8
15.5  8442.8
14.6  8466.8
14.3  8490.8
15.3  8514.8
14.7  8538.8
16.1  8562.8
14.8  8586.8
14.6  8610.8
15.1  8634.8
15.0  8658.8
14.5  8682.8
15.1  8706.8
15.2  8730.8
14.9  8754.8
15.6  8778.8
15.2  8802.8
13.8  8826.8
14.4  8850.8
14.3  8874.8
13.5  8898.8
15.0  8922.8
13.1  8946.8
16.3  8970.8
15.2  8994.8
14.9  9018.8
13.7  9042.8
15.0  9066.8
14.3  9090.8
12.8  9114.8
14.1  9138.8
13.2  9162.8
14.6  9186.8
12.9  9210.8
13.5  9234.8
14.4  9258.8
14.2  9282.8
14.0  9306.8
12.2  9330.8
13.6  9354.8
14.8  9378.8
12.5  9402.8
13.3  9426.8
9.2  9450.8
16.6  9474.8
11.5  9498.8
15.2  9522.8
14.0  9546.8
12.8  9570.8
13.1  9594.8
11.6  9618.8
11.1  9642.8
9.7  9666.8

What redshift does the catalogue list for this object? 0.15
